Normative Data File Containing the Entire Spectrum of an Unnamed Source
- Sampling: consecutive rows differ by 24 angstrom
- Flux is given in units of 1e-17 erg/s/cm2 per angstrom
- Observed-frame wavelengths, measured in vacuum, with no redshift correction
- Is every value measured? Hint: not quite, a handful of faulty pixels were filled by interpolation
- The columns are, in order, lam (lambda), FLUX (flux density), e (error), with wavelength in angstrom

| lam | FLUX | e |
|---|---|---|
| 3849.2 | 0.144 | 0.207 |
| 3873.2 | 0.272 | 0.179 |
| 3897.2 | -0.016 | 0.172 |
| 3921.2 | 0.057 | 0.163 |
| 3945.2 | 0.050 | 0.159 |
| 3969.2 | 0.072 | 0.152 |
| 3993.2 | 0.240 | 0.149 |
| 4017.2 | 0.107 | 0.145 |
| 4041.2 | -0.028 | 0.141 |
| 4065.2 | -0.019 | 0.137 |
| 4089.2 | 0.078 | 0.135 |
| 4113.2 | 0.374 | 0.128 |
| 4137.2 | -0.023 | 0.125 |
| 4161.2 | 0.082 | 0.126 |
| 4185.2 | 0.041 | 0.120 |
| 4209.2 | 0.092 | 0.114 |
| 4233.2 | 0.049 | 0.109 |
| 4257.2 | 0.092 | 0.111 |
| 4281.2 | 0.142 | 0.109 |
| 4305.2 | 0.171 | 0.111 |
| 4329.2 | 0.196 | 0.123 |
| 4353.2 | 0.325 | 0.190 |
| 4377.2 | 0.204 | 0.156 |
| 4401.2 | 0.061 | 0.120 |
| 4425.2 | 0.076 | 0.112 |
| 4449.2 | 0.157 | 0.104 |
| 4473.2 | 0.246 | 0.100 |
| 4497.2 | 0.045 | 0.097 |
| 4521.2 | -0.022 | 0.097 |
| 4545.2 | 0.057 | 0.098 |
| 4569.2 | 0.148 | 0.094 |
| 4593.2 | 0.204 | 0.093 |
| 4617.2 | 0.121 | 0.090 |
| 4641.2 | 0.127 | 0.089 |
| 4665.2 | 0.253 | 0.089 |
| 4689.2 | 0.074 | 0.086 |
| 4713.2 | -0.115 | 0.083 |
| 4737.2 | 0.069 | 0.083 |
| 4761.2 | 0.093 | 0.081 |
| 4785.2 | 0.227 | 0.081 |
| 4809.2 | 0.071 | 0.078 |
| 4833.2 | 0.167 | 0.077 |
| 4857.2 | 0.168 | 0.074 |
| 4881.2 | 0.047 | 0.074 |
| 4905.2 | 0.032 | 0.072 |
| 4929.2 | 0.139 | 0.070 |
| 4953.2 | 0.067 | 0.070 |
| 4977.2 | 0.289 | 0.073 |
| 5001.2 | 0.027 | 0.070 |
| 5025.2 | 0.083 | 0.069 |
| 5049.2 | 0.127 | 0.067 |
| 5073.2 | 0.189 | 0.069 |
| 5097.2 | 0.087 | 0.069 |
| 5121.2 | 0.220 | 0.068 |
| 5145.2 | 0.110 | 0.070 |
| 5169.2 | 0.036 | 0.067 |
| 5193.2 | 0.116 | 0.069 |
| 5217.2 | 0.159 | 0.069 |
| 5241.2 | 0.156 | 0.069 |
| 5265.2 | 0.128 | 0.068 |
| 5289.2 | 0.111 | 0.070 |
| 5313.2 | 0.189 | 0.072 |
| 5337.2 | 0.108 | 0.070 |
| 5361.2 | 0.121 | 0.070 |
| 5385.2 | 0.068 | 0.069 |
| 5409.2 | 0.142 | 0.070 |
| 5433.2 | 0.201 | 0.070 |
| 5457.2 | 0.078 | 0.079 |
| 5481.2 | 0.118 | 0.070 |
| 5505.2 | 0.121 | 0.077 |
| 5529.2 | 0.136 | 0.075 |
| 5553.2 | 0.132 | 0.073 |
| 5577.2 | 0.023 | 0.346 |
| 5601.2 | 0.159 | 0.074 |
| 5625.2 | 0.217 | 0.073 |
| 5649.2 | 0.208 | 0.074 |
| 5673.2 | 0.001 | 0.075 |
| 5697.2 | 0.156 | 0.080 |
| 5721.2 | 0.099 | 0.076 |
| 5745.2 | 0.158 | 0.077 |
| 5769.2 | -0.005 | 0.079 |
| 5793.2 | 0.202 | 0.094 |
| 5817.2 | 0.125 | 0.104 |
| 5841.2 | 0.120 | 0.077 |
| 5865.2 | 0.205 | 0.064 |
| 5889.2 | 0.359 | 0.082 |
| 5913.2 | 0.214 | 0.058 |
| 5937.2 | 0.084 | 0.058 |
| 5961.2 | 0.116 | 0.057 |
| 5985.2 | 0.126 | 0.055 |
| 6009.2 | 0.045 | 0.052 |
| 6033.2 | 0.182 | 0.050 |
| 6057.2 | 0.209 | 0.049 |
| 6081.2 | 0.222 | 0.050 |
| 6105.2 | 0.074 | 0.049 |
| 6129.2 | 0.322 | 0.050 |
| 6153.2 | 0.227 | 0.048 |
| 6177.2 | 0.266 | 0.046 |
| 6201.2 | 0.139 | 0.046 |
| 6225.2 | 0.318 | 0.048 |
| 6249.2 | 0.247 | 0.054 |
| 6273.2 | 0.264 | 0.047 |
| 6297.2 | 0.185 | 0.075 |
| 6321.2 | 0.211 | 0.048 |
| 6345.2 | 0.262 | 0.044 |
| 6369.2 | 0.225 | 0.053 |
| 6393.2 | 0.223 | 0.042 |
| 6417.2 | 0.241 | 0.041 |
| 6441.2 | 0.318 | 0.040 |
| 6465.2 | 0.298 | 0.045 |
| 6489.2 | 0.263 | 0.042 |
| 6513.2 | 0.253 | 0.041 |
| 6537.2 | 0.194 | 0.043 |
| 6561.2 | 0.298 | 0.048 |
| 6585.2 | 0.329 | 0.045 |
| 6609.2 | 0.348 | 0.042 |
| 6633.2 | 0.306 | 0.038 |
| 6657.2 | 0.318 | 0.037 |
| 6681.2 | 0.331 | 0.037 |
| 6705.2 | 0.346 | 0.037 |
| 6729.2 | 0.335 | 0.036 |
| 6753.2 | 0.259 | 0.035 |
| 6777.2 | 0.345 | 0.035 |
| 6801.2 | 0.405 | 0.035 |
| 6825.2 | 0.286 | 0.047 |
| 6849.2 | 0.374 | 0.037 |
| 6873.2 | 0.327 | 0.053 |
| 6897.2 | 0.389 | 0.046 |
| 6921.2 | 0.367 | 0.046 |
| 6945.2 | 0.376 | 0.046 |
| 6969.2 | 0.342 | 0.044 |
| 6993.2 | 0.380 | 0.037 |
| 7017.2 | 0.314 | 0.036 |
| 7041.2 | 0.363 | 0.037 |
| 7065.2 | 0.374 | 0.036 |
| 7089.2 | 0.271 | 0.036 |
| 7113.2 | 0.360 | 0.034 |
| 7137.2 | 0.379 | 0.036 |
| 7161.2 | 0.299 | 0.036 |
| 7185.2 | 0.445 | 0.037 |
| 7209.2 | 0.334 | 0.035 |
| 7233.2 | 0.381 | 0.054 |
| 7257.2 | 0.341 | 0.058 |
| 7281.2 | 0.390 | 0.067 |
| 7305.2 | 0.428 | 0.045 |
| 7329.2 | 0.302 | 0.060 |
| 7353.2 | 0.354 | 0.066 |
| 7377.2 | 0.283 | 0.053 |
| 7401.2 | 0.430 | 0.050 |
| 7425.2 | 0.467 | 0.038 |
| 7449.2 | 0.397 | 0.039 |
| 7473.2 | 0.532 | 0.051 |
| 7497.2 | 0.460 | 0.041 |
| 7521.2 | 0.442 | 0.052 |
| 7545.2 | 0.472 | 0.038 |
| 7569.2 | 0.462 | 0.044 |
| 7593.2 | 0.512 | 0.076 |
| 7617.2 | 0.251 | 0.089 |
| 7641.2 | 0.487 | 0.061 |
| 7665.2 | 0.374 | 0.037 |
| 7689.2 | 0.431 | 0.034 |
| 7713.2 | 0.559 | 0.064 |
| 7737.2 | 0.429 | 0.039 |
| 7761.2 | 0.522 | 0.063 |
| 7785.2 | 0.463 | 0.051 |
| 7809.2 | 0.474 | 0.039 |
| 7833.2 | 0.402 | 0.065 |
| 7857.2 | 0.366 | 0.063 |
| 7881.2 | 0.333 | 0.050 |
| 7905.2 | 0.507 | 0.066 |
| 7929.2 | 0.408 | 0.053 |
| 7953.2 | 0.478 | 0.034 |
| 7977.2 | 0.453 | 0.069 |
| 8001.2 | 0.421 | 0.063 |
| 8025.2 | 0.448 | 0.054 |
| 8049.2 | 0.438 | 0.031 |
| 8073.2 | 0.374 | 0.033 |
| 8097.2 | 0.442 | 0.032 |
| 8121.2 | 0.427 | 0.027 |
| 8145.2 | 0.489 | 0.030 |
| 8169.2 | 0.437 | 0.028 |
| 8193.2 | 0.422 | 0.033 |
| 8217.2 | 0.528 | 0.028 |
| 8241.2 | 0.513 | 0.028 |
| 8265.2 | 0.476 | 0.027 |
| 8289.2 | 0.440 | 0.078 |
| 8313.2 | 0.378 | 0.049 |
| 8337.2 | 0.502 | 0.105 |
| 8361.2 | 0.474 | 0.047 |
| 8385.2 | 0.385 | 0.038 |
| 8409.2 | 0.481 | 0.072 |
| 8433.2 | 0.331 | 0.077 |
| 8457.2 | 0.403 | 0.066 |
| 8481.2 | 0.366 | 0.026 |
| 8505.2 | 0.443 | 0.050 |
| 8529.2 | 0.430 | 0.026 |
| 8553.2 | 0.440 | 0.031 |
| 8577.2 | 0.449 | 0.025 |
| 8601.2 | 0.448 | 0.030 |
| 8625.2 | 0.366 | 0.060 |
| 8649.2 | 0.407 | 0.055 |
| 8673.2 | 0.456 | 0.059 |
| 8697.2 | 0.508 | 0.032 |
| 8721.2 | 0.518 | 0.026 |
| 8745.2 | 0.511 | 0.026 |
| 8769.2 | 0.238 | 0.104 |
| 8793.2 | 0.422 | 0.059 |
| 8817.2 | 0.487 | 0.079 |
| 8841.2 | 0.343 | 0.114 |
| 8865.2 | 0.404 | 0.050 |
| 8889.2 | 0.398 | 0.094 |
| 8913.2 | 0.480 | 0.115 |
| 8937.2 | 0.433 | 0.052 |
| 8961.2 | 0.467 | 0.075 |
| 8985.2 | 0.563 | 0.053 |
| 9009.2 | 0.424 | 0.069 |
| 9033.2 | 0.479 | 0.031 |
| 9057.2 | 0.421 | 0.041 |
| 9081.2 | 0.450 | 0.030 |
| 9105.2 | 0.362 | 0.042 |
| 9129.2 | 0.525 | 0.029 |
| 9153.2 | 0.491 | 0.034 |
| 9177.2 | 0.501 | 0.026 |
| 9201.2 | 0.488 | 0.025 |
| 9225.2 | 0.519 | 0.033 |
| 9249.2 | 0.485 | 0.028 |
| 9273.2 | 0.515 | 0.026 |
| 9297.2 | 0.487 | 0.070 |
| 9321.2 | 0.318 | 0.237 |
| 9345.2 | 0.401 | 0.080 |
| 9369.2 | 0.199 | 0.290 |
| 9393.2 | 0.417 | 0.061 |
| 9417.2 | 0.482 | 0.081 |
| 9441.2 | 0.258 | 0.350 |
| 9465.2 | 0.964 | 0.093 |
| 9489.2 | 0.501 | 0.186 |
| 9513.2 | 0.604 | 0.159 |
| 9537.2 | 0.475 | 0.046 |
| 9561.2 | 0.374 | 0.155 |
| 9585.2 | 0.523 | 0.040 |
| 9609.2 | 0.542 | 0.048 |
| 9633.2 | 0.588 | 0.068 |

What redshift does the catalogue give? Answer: 0.646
